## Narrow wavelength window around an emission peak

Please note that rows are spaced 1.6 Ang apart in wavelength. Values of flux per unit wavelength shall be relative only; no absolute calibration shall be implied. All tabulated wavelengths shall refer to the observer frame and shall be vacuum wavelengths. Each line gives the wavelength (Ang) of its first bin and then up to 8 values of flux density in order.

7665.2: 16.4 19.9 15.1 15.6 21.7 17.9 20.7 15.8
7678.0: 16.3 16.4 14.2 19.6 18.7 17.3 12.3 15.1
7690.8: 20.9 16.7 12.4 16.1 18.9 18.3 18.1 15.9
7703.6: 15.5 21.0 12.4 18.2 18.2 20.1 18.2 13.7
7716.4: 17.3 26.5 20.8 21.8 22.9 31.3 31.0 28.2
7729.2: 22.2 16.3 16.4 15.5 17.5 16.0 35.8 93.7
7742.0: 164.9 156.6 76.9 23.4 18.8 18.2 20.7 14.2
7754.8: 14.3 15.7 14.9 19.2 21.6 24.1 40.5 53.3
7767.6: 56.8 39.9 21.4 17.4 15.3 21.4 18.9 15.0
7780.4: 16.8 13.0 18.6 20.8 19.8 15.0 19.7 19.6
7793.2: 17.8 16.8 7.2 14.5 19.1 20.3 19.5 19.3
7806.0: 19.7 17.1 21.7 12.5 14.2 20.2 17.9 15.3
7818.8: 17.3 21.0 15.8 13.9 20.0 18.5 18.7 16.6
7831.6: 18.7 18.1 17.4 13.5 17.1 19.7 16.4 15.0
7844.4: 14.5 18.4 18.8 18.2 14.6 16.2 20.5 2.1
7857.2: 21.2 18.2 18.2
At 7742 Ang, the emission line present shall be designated H-alpha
